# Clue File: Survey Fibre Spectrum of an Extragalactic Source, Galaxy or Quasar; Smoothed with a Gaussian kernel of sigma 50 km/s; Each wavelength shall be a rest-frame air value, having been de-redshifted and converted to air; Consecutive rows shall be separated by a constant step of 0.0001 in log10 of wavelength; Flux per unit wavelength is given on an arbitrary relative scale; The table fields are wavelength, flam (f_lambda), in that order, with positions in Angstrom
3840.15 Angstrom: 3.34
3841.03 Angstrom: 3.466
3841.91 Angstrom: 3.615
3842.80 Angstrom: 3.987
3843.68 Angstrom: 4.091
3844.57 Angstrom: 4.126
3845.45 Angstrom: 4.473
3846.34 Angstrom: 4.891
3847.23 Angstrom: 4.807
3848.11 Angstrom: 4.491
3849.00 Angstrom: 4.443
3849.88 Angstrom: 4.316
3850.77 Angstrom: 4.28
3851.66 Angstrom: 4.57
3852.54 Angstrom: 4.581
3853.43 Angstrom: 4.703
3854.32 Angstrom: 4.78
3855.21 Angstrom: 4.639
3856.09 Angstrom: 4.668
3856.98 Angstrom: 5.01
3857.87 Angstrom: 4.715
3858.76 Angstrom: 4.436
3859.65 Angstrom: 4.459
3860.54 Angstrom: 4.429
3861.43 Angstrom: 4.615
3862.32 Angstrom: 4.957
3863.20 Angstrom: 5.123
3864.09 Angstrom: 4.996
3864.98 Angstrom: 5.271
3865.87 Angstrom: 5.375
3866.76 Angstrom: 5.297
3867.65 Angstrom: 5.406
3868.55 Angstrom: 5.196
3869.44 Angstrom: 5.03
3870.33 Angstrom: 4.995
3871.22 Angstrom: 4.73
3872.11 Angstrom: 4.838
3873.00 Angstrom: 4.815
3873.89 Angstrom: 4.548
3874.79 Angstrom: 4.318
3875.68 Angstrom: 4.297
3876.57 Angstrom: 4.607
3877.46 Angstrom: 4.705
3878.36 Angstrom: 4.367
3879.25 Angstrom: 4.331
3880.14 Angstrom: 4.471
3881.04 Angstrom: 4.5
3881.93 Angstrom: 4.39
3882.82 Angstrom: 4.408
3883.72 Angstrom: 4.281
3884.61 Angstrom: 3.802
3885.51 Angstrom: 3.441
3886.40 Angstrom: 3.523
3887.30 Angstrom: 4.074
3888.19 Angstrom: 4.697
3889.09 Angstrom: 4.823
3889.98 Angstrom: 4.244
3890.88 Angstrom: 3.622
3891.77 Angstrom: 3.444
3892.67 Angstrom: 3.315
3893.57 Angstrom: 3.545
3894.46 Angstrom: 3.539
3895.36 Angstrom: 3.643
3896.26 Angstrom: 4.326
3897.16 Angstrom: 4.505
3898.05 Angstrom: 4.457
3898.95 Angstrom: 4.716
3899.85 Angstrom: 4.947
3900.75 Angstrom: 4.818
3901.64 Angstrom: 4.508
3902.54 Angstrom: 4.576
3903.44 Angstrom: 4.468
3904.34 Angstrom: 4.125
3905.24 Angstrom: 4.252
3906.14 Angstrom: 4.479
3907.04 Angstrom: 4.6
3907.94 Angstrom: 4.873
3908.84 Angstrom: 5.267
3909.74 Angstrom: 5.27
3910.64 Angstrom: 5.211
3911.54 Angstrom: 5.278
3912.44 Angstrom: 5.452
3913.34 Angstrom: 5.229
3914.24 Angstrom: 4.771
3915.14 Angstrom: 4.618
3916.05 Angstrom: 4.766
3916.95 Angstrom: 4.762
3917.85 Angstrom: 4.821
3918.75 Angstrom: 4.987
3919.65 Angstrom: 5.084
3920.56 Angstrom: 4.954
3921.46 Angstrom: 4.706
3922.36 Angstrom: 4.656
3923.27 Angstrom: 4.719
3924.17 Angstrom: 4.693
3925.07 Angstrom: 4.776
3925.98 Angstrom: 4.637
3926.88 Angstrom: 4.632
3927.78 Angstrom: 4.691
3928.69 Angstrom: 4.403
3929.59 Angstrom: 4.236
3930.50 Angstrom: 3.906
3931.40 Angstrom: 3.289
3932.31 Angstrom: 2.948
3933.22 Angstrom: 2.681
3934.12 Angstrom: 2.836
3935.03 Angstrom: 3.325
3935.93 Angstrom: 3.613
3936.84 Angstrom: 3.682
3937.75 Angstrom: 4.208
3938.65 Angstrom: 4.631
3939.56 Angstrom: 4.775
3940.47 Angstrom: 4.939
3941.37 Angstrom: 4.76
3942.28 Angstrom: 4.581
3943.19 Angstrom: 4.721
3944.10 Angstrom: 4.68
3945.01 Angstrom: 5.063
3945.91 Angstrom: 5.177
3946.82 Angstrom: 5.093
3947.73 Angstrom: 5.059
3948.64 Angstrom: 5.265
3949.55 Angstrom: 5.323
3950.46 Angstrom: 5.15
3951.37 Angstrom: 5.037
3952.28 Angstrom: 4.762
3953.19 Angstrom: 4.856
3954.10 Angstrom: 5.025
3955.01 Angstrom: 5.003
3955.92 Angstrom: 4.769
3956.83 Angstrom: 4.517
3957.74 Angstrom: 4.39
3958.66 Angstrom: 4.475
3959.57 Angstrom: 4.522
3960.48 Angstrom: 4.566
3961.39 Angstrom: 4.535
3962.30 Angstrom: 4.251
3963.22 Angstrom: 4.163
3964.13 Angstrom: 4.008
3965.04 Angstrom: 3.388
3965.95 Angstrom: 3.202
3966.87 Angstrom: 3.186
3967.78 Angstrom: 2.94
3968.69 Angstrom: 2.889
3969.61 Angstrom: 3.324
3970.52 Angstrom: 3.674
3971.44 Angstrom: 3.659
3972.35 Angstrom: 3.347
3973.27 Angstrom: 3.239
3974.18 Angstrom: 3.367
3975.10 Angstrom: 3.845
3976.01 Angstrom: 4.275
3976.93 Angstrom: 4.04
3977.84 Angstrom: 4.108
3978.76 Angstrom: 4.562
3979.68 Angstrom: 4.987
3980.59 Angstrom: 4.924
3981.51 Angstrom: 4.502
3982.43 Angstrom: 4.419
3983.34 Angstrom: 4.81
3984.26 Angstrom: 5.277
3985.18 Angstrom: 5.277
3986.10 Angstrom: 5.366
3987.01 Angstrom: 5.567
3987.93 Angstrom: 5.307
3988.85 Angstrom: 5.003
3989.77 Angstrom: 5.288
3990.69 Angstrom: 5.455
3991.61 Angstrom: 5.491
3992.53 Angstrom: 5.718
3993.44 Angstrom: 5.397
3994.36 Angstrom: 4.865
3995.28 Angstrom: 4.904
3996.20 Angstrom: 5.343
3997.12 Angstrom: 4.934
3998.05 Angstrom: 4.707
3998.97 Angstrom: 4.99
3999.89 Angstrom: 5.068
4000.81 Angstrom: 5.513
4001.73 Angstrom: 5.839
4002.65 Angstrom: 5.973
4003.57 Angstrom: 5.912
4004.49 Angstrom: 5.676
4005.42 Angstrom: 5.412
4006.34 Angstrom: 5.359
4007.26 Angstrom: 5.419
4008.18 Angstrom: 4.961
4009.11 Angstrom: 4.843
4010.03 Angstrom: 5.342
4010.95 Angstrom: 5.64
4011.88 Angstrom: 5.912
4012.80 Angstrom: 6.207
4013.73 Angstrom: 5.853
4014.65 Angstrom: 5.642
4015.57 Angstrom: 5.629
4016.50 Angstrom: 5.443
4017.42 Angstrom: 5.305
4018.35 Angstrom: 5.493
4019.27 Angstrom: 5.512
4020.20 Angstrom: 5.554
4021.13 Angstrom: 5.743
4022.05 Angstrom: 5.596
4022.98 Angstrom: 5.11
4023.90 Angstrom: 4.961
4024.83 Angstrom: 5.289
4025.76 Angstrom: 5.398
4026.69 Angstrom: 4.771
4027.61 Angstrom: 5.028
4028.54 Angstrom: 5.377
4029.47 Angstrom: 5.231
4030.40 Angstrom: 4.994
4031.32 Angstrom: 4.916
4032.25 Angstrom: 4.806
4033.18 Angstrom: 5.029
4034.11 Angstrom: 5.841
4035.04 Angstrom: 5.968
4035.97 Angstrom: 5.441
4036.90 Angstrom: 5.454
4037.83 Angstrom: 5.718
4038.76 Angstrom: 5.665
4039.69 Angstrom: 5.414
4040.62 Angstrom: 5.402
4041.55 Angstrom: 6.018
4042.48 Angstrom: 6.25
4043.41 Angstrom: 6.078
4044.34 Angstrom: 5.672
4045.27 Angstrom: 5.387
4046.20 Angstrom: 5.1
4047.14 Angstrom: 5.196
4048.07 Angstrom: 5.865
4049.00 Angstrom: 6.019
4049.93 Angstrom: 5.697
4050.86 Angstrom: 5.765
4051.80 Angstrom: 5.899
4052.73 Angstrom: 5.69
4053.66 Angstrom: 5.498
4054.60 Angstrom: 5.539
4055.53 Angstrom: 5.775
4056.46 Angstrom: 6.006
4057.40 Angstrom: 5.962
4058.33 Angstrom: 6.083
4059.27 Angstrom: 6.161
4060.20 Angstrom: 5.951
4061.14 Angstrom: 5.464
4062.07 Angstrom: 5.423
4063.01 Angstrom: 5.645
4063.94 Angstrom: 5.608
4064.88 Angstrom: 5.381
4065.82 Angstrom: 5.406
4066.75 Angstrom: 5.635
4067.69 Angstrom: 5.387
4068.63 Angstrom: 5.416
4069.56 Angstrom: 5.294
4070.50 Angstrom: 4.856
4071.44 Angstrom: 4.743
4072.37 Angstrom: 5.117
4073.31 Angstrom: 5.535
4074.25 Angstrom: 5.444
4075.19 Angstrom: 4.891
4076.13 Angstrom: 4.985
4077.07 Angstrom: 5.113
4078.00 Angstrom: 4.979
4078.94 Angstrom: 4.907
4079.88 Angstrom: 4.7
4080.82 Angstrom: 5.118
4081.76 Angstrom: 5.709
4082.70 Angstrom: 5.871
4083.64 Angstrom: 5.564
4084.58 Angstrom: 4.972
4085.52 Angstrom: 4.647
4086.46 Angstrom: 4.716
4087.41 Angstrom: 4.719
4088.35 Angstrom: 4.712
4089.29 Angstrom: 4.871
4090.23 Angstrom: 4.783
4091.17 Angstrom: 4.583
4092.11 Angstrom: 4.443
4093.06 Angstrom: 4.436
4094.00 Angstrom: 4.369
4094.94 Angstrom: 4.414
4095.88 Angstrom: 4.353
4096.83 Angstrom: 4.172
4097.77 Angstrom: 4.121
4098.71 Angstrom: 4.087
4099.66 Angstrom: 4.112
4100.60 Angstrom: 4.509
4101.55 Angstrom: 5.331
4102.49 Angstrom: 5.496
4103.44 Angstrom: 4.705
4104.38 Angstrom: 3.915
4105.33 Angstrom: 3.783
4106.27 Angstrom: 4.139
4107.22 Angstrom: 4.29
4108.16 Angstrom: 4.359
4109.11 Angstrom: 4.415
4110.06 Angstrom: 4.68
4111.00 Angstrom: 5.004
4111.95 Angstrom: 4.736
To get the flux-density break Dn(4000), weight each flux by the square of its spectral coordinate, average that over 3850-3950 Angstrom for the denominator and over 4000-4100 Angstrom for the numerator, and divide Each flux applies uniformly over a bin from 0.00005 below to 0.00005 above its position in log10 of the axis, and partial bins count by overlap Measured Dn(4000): 1.27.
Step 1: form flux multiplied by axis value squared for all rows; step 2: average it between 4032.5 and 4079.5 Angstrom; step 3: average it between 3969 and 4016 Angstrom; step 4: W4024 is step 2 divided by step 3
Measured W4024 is 1.15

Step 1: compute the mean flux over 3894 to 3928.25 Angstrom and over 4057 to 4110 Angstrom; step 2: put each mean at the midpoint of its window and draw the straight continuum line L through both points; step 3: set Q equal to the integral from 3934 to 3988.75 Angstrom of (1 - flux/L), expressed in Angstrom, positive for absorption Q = 4.3 Angstrom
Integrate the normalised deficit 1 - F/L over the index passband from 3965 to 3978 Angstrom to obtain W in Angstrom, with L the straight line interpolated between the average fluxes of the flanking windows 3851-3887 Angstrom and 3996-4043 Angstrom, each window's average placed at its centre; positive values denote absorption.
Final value 4.2 Angstrom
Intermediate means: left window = 4.63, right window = 5.43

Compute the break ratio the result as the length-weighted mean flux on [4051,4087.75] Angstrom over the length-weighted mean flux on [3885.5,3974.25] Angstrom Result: 1.2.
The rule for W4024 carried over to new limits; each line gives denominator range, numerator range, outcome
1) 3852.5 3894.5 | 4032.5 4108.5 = 1.27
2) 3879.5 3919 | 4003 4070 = 1.33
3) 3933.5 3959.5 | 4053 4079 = 1.25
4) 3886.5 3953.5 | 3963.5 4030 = 1.14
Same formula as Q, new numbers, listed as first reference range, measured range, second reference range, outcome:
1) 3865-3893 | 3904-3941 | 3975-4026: 2.0 Angstrom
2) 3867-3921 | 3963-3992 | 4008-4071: 4.7 Angstrom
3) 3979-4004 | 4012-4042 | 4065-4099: -2.0 Angstrom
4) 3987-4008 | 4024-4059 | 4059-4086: -1.5 Angstrom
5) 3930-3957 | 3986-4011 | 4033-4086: -1.9 Angstrom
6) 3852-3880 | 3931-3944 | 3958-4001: 1.8 Angstrom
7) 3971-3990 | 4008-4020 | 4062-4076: -1.8 Angstrom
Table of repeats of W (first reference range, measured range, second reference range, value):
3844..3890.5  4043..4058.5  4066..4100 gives -2.77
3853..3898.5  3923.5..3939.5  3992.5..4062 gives 2.88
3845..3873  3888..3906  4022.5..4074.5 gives 2.58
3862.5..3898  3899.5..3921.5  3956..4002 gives -1.86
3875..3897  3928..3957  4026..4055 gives 1.11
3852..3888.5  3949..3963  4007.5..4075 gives 0.90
